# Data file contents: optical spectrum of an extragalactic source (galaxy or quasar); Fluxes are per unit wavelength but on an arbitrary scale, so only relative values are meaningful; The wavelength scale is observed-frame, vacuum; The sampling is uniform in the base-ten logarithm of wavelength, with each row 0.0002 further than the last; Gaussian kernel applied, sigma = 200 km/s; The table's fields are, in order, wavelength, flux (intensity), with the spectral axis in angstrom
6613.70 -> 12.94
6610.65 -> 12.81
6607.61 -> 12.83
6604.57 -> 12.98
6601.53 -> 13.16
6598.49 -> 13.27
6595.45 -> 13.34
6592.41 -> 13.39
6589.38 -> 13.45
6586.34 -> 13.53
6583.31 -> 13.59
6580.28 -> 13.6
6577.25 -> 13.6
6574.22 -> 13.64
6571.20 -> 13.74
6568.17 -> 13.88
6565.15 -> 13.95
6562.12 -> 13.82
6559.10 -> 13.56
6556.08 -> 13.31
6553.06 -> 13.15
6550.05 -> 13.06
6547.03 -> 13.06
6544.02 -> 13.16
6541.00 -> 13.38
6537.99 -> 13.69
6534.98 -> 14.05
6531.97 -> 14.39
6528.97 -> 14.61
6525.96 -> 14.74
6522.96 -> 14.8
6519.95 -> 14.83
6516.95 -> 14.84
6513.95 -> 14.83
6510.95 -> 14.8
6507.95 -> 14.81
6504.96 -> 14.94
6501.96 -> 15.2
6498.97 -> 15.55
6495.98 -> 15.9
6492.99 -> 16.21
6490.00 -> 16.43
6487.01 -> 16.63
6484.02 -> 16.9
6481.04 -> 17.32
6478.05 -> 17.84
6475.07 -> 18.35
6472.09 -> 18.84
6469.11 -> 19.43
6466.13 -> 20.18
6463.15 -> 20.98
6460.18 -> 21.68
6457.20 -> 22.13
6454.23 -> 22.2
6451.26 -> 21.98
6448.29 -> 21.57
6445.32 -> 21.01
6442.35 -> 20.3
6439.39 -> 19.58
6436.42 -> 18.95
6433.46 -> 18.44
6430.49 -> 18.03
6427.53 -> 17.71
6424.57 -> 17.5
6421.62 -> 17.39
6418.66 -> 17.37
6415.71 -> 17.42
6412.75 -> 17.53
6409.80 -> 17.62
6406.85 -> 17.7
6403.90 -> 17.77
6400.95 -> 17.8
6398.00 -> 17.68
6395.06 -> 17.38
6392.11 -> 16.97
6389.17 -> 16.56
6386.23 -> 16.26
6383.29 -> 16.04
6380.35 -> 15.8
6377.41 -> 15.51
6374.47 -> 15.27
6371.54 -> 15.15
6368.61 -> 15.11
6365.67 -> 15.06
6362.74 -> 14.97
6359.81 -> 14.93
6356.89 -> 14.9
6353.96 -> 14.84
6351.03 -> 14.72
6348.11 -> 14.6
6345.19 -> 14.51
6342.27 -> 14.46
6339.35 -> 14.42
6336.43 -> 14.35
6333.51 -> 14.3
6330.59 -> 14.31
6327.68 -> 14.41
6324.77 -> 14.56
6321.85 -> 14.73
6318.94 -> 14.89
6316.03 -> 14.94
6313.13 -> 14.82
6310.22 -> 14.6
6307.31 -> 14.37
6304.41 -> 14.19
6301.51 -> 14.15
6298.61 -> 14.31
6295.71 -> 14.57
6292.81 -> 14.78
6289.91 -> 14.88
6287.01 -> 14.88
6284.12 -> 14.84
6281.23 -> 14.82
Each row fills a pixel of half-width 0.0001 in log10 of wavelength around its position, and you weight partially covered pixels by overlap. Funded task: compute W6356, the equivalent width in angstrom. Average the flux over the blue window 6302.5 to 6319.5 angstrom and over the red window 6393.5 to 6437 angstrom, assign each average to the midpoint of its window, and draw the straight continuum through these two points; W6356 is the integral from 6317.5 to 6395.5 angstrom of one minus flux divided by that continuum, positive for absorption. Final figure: 4.2 angstrom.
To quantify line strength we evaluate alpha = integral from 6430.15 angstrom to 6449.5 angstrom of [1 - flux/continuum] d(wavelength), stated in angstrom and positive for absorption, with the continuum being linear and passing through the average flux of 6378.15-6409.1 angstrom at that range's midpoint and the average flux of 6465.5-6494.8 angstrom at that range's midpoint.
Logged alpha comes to -2.7 angstrom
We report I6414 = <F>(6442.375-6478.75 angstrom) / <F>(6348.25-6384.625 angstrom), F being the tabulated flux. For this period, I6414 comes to 1.4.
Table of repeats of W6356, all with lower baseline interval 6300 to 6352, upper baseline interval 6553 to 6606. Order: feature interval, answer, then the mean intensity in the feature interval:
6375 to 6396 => -2.9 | 16.3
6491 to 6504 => -1.8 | 15.7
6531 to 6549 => 0.1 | 13.6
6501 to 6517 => -1.3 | 14.9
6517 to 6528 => -0.8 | 14.8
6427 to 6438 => -3.3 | 18.3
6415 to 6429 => -3.3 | 17.5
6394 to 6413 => -4.6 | 17.7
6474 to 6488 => -3.5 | 17.4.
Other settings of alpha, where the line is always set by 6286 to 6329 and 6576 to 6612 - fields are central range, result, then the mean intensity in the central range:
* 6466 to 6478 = -4.4 angstrom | 18.9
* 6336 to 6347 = 0.0 angstrom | 14.5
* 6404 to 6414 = -2.5 angstrom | 17.6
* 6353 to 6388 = -2.5 angstrom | 15.3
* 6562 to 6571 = -0.3 angstrom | 13.9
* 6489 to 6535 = -4.7 angstrom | 15.1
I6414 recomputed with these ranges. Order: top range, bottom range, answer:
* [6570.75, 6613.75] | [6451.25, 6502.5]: 0.72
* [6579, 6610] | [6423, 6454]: 0.68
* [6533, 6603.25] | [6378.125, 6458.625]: 0.73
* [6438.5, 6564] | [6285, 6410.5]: 1.08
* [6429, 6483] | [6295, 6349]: 1.37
